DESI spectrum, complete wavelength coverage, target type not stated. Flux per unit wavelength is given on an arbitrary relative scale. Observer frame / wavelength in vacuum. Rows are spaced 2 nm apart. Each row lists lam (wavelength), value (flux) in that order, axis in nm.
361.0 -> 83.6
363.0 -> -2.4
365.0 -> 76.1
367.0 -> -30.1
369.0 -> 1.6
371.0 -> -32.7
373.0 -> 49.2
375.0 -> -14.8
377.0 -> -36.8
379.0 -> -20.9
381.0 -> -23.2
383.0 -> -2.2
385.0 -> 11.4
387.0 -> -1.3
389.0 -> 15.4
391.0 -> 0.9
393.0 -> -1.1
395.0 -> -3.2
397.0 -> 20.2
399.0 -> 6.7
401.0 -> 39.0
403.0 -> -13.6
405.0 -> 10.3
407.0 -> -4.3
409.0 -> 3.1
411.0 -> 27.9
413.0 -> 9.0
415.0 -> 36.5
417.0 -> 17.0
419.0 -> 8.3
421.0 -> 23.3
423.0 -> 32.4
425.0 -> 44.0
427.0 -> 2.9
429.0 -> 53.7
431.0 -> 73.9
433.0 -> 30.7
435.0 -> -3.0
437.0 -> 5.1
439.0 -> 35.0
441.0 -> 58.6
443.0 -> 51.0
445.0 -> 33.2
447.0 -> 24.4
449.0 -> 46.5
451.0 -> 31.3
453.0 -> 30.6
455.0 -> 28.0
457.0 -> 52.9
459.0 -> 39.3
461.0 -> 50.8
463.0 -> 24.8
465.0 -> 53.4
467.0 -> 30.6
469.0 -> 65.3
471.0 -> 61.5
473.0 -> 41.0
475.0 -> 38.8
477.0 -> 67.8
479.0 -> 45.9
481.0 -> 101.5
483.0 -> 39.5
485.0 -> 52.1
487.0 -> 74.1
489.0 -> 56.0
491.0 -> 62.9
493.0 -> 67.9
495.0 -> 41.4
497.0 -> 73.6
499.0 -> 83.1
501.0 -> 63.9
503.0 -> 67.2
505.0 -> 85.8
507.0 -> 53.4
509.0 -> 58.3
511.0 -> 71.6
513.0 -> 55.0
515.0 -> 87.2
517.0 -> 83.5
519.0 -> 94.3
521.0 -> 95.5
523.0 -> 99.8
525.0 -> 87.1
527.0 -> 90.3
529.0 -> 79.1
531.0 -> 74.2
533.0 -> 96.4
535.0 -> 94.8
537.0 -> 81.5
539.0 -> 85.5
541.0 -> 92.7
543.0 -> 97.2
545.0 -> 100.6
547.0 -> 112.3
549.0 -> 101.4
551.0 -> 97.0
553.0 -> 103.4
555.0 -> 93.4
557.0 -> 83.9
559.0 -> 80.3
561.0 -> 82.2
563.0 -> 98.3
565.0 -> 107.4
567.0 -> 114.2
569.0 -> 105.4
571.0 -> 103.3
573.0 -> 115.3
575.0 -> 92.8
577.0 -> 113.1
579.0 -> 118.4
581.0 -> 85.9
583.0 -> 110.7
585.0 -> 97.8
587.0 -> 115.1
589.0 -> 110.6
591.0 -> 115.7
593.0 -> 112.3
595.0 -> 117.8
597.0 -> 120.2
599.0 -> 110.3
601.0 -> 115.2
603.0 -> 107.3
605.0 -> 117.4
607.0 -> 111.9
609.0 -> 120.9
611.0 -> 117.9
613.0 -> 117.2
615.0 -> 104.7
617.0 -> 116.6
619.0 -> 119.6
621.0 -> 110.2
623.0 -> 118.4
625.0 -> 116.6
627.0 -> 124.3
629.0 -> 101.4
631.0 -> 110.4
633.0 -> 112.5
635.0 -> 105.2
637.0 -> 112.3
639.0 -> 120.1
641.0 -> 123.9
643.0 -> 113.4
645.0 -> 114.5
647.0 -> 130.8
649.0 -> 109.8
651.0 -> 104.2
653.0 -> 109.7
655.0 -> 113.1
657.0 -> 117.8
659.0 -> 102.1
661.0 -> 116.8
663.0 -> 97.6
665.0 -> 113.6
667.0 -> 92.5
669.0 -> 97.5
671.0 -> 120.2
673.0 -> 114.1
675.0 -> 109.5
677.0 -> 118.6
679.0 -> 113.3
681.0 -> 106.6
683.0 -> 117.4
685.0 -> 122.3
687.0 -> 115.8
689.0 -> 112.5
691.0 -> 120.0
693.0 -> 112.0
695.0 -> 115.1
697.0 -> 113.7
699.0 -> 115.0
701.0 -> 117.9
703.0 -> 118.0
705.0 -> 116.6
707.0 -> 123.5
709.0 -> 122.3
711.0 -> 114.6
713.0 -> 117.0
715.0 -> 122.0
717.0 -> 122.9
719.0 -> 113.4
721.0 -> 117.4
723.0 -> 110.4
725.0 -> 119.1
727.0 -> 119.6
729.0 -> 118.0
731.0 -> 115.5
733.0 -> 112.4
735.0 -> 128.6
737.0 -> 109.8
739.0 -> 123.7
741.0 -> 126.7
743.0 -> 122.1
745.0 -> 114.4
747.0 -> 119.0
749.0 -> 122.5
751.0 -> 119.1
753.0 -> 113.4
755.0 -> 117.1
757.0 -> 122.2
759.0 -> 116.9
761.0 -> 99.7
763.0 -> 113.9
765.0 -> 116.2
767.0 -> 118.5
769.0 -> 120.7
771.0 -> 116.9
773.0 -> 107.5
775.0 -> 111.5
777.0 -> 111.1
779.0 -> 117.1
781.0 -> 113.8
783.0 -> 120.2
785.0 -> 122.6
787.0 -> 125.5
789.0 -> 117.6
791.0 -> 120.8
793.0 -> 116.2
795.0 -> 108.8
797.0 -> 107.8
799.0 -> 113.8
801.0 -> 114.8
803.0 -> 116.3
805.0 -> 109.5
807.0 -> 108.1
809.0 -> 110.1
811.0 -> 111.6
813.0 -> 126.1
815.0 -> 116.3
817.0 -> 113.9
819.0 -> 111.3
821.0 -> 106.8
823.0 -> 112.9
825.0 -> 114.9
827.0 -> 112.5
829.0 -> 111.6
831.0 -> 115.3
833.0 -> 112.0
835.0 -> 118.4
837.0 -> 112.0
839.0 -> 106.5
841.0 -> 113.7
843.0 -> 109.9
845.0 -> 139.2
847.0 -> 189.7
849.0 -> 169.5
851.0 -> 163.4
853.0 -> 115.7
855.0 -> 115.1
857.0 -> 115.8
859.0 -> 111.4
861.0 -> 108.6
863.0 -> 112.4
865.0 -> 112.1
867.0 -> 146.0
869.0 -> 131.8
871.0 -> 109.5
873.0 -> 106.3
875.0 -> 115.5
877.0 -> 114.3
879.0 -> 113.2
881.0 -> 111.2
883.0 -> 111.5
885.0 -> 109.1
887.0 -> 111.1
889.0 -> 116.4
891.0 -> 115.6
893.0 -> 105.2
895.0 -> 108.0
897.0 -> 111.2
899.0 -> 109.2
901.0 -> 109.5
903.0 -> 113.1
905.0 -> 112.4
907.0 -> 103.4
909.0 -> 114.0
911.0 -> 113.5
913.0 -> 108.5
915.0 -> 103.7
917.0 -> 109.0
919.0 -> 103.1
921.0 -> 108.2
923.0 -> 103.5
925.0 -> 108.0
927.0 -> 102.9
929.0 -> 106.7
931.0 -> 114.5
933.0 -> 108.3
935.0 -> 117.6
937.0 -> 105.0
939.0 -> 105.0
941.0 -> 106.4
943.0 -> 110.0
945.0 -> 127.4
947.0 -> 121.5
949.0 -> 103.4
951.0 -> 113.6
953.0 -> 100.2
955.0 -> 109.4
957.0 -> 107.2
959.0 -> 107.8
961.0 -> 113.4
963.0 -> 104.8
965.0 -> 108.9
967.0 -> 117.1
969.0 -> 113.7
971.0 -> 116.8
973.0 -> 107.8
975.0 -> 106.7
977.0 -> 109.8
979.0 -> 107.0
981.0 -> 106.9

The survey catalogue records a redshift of 0.29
